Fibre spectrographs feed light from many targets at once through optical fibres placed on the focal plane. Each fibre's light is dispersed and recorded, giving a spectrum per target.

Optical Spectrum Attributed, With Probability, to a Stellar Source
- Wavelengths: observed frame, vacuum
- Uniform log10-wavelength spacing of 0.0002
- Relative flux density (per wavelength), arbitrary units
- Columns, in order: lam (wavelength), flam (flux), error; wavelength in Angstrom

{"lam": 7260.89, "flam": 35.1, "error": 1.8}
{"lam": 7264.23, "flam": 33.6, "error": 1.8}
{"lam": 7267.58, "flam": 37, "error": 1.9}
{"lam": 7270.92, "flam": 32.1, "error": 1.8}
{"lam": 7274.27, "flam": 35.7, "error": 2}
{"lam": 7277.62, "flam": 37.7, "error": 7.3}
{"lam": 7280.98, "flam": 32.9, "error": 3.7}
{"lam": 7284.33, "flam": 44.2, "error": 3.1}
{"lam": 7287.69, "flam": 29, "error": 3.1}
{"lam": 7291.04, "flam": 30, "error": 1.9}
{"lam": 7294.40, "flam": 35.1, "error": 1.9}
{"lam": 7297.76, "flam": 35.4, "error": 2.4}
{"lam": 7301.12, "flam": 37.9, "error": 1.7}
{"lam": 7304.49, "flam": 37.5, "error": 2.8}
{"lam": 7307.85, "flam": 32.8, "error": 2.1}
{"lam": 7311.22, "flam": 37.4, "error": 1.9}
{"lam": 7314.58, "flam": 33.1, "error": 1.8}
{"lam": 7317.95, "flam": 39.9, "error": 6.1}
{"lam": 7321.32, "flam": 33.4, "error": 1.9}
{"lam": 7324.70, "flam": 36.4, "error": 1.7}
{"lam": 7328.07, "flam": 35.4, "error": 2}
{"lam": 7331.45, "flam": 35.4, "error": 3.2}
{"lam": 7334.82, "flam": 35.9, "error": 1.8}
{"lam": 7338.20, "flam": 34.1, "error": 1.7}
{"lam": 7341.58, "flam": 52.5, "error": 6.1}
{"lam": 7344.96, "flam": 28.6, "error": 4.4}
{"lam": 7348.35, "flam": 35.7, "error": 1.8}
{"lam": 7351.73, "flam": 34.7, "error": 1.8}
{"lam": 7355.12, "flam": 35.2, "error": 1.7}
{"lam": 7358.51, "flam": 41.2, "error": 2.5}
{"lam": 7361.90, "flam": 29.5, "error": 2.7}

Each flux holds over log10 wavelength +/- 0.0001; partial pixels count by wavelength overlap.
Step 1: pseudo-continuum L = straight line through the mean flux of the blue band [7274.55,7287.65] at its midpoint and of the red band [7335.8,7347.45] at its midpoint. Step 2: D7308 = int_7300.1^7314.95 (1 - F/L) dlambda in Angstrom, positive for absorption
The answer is 0.6 Angstrom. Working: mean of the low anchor 36.8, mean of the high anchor 38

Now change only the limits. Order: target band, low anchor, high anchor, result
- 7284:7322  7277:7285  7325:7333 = 1.47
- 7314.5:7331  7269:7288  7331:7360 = 0.34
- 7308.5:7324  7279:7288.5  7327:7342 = 0.53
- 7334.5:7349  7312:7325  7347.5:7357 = -0.90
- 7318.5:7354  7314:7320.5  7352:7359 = 0.47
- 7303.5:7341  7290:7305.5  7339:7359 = 0.37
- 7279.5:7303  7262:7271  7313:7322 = 0.15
